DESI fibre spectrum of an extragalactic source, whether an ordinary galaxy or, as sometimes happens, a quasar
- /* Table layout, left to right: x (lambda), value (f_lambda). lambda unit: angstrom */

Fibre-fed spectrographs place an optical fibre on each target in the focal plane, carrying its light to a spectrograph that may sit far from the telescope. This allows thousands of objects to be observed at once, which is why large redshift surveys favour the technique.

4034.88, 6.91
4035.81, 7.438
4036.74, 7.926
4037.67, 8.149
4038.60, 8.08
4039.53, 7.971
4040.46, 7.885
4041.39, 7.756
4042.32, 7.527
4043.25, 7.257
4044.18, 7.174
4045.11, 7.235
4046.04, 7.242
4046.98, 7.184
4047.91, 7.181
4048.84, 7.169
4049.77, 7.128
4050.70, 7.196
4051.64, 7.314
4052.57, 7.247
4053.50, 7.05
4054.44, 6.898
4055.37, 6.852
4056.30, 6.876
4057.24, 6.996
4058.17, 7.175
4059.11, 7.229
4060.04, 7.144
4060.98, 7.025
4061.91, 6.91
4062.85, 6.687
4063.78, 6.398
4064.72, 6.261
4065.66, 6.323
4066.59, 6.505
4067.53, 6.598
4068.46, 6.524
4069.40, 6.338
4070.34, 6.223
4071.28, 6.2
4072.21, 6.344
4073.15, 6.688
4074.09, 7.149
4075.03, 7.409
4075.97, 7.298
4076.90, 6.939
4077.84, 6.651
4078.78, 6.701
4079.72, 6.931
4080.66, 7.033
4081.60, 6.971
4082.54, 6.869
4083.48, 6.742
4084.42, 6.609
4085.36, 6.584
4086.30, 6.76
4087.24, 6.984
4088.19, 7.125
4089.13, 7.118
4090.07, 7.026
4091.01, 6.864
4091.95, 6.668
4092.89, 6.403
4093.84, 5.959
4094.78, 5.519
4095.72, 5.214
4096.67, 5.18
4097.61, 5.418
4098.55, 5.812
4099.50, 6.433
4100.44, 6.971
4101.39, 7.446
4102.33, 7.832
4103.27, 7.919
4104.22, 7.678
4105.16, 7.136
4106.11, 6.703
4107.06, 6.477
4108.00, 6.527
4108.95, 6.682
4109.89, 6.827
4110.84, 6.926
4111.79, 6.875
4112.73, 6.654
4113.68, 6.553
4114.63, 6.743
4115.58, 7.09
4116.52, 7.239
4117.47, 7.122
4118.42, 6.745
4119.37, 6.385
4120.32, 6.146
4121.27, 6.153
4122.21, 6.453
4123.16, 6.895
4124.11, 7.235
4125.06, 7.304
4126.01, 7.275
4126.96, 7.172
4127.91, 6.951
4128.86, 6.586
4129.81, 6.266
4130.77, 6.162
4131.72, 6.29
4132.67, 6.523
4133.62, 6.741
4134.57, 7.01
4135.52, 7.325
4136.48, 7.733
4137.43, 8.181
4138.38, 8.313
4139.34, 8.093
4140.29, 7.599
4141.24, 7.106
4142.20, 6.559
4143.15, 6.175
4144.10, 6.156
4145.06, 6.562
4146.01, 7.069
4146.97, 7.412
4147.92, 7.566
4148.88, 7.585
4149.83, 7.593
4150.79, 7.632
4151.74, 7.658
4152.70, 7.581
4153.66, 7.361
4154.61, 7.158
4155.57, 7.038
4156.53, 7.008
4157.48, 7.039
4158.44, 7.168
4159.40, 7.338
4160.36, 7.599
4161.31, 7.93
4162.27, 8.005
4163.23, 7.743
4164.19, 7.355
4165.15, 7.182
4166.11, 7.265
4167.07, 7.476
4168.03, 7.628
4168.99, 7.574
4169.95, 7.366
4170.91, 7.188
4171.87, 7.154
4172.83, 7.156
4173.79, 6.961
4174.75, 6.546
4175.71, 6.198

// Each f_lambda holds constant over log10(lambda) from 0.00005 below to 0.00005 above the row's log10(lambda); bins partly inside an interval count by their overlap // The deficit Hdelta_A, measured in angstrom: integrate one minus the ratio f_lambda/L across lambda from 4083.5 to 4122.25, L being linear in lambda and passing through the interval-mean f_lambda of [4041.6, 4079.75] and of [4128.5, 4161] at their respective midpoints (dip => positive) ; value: 2.1 angstrom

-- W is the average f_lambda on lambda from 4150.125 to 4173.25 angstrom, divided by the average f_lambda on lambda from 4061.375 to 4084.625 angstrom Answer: 1.1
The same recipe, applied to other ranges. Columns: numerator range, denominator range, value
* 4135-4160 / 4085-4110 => 1.10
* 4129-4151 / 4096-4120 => 1.05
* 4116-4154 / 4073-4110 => 1.05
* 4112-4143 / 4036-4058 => 0.94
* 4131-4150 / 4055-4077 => 1.06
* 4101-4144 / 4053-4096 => 1.04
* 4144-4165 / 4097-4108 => 1.07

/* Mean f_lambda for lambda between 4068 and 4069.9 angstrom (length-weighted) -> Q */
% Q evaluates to 6.41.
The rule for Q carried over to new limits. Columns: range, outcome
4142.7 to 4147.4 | 6.67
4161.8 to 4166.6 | 7.5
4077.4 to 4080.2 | 6.76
